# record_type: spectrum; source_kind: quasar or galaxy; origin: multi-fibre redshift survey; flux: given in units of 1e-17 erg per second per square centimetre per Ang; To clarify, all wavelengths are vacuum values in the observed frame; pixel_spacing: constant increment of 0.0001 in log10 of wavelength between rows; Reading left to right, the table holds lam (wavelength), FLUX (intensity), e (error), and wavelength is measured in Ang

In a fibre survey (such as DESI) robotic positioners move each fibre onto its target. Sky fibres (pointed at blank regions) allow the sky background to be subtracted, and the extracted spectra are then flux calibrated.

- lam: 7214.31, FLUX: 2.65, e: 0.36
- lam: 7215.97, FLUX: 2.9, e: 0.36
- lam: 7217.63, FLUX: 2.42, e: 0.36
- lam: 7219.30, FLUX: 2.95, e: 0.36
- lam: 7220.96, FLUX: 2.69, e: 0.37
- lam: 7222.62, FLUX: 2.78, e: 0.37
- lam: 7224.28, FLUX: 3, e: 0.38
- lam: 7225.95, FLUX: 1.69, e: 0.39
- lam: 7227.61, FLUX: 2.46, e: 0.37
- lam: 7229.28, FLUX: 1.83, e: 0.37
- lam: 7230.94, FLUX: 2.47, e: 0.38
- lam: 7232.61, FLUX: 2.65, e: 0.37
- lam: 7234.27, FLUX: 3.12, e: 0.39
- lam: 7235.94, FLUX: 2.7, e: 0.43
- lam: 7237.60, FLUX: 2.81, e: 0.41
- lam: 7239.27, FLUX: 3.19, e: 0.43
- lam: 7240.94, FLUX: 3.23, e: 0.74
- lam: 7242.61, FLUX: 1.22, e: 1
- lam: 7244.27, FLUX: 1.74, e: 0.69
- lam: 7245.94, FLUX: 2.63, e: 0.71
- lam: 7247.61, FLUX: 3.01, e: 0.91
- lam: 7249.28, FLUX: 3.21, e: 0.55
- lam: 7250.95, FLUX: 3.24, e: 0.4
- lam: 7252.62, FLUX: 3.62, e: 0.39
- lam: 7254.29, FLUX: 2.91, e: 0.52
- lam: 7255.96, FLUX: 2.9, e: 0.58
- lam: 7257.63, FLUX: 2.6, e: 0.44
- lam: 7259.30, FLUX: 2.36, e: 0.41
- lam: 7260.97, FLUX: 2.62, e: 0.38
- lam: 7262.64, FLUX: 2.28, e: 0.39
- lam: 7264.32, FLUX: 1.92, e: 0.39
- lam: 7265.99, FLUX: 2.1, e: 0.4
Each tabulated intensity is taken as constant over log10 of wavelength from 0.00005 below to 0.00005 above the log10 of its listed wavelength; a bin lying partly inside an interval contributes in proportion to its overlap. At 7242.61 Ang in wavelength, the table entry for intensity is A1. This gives 1.22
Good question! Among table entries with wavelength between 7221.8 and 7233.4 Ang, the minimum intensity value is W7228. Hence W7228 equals 1.69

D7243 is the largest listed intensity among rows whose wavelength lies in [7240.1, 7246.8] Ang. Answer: 3.23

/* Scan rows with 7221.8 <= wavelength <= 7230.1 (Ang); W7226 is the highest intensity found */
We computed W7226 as 3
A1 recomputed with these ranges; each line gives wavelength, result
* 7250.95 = 3.24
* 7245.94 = 2.63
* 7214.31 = 2.65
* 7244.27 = 1.74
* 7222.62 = 2.78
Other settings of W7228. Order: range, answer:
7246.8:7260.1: 2.36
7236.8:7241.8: 2.81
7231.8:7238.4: 2.65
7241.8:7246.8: 1.22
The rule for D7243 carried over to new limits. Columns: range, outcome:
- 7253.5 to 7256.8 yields 2.91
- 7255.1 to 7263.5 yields 2.9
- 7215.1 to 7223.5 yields 2.95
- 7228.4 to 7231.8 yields 2.47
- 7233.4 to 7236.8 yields 3.12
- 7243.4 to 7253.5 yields 3.62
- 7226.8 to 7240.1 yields 3.19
